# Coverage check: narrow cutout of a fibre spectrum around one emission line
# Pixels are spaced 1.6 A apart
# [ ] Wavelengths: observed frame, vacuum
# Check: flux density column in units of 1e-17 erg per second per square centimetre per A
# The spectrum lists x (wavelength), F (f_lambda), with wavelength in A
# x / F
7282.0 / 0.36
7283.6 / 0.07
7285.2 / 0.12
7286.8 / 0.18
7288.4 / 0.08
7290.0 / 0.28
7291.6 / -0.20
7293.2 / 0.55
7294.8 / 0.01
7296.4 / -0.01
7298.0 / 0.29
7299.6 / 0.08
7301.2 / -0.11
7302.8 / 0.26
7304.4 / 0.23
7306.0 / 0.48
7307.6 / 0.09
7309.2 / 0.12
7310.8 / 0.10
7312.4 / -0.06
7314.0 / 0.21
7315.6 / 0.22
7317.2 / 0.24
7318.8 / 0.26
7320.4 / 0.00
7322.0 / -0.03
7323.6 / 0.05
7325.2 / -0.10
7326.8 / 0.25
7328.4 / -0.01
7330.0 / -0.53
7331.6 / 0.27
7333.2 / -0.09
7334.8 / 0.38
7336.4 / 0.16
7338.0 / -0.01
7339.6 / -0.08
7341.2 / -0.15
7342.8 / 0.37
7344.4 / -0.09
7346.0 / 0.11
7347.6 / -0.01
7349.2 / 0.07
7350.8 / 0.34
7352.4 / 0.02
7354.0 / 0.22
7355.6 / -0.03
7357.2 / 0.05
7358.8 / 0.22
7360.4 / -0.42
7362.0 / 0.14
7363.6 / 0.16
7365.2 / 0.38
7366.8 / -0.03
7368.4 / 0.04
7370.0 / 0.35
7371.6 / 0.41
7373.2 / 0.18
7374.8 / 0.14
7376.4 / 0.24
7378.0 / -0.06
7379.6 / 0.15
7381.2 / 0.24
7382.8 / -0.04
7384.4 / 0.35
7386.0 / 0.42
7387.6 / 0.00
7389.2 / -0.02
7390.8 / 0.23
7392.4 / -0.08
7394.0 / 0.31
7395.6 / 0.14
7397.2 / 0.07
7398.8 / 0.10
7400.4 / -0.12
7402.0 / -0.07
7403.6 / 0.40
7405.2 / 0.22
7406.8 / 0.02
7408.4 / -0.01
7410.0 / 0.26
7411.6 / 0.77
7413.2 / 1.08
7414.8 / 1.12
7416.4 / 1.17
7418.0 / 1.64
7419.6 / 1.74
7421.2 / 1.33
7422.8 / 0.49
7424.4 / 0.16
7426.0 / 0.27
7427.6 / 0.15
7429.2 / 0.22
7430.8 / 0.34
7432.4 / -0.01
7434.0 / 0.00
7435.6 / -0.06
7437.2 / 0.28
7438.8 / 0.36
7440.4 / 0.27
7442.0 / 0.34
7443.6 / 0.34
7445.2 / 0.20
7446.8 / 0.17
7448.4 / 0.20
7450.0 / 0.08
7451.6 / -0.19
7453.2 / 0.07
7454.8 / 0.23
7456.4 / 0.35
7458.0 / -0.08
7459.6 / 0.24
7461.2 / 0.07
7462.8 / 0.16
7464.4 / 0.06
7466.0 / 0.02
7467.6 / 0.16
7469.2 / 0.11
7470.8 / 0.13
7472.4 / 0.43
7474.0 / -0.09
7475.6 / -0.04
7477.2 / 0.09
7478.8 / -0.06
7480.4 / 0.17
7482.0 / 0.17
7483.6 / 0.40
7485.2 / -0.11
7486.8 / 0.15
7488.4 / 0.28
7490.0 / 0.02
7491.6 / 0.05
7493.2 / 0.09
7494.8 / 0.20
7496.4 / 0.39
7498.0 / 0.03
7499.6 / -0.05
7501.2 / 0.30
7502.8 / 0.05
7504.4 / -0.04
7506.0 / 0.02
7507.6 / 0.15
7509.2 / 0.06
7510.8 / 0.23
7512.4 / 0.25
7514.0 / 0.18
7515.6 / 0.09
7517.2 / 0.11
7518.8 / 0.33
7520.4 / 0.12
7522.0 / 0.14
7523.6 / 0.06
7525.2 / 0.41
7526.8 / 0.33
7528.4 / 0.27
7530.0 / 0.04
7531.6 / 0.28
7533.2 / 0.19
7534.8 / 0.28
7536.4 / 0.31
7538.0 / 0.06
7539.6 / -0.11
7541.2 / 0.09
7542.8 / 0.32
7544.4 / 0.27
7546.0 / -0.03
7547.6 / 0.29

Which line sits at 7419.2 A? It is [O II] 3727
